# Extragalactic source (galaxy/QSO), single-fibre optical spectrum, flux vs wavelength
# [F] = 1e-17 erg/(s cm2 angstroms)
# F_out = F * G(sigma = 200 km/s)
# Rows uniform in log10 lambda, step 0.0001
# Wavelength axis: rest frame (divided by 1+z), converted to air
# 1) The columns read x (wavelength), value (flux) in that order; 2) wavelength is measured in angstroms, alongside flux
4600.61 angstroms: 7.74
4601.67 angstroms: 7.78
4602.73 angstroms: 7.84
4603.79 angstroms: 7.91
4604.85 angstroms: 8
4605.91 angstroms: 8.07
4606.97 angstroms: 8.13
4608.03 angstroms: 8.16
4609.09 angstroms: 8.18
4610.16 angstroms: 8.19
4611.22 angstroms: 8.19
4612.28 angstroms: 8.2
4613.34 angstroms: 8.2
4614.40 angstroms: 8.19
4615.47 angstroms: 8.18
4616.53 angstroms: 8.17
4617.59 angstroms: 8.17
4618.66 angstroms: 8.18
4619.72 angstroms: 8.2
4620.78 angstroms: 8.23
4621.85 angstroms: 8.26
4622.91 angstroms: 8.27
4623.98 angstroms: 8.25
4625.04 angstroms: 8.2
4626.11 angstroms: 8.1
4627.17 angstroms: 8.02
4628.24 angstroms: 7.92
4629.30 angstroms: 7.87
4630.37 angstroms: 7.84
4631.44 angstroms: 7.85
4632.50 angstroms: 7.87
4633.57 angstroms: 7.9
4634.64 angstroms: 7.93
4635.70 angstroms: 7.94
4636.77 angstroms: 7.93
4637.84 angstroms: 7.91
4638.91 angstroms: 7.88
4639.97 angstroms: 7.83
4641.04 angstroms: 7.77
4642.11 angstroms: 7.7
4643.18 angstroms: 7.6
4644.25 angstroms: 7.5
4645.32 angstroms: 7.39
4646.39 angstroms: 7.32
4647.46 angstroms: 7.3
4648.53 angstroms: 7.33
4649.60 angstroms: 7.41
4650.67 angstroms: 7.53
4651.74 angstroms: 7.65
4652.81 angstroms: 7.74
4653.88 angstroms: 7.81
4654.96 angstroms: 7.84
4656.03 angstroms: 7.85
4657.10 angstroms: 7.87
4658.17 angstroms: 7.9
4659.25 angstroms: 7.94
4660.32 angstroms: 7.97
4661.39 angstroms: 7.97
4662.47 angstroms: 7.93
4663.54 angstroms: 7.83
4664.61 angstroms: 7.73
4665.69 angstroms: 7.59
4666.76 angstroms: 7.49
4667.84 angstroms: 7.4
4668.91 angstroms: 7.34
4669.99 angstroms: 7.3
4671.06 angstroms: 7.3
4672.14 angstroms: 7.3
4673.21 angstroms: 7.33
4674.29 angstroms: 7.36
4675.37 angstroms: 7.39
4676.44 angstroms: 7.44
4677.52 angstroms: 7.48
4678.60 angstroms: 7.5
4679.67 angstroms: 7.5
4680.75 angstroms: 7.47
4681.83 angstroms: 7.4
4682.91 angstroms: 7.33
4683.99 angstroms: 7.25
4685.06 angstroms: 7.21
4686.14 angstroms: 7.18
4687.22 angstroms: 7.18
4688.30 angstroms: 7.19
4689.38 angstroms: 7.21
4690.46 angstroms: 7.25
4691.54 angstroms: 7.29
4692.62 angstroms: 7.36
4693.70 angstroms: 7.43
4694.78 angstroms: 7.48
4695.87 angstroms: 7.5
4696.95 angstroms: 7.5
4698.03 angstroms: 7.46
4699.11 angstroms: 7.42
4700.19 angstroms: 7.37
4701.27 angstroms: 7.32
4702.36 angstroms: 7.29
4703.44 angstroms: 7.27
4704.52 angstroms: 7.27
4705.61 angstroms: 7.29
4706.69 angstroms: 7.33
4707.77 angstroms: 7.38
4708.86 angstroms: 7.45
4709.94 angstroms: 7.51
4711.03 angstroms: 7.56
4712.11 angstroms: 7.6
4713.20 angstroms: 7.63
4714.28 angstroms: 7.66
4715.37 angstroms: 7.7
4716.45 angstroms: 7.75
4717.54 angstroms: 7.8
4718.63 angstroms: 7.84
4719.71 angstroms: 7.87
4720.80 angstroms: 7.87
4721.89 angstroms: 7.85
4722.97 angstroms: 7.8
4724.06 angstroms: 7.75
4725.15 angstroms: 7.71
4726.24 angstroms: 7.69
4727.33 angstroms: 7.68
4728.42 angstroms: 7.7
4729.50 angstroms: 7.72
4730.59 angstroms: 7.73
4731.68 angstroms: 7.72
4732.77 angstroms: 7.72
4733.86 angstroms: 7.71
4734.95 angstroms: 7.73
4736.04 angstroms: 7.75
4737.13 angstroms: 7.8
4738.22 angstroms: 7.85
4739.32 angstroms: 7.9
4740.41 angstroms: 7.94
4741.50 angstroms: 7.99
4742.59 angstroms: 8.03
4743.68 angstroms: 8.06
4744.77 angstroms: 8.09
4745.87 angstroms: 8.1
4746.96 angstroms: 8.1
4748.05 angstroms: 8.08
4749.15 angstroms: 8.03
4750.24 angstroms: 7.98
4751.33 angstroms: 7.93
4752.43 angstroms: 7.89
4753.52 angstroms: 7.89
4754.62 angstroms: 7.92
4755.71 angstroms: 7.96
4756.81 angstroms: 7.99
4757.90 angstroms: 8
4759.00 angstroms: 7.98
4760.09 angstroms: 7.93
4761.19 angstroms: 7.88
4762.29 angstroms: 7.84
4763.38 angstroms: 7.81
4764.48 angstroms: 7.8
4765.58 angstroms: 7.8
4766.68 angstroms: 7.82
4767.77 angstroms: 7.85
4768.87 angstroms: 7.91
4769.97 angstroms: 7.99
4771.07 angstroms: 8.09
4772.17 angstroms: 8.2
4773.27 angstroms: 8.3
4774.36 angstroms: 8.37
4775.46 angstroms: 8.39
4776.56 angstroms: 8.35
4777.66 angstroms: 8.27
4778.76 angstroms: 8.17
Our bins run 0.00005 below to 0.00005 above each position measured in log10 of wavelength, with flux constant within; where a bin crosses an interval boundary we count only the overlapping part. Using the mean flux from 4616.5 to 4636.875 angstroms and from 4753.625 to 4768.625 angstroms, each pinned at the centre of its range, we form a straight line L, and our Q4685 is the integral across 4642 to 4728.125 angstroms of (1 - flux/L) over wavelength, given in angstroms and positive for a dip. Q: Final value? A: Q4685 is 4.9 angstroms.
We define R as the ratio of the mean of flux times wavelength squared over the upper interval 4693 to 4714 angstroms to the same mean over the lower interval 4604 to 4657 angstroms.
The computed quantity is 1.0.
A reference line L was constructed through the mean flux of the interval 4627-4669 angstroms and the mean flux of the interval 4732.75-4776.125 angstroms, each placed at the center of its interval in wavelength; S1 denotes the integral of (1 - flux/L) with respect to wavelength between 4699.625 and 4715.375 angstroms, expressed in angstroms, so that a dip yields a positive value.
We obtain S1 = 0.9 angstroms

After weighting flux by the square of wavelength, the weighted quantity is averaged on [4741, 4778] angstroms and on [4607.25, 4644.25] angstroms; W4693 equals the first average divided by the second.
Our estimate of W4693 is 1.06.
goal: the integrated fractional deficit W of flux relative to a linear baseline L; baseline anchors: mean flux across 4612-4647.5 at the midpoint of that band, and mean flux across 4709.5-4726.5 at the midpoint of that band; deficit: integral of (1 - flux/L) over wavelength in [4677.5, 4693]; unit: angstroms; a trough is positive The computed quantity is 0.98 angstroms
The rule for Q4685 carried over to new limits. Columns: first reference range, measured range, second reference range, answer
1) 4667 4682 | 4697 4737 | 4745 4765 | 0.4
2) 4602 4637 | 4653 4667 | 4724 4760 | 0.3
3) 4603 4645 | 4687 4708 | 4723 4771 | 1.6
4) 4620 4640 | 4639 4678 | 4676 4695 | 0.3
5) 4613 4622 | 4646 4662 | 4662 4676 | 0.0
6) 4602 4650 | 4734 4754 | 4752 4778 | 0.1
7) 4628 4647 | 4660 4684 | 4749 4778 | 1.0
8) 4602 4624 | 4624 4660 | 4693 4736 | 0.9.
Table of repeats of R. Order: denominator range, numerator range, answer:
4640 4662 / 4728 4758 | 1.07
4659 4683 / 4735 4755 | 1.09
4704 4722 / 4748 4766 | 1.06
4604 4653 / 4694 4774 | 1.03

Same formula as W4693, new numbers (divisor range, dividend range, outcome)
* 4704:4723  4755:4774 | 1.07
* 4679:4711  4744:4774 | 1.11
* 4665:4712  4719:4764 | 1.09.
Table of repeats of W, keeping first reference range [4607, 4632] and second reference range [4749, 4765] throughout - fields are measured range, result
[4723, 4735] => 0.37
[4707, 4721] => 0.59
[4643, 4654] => 0.81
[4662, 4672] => 0.65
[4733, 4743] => 0.13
